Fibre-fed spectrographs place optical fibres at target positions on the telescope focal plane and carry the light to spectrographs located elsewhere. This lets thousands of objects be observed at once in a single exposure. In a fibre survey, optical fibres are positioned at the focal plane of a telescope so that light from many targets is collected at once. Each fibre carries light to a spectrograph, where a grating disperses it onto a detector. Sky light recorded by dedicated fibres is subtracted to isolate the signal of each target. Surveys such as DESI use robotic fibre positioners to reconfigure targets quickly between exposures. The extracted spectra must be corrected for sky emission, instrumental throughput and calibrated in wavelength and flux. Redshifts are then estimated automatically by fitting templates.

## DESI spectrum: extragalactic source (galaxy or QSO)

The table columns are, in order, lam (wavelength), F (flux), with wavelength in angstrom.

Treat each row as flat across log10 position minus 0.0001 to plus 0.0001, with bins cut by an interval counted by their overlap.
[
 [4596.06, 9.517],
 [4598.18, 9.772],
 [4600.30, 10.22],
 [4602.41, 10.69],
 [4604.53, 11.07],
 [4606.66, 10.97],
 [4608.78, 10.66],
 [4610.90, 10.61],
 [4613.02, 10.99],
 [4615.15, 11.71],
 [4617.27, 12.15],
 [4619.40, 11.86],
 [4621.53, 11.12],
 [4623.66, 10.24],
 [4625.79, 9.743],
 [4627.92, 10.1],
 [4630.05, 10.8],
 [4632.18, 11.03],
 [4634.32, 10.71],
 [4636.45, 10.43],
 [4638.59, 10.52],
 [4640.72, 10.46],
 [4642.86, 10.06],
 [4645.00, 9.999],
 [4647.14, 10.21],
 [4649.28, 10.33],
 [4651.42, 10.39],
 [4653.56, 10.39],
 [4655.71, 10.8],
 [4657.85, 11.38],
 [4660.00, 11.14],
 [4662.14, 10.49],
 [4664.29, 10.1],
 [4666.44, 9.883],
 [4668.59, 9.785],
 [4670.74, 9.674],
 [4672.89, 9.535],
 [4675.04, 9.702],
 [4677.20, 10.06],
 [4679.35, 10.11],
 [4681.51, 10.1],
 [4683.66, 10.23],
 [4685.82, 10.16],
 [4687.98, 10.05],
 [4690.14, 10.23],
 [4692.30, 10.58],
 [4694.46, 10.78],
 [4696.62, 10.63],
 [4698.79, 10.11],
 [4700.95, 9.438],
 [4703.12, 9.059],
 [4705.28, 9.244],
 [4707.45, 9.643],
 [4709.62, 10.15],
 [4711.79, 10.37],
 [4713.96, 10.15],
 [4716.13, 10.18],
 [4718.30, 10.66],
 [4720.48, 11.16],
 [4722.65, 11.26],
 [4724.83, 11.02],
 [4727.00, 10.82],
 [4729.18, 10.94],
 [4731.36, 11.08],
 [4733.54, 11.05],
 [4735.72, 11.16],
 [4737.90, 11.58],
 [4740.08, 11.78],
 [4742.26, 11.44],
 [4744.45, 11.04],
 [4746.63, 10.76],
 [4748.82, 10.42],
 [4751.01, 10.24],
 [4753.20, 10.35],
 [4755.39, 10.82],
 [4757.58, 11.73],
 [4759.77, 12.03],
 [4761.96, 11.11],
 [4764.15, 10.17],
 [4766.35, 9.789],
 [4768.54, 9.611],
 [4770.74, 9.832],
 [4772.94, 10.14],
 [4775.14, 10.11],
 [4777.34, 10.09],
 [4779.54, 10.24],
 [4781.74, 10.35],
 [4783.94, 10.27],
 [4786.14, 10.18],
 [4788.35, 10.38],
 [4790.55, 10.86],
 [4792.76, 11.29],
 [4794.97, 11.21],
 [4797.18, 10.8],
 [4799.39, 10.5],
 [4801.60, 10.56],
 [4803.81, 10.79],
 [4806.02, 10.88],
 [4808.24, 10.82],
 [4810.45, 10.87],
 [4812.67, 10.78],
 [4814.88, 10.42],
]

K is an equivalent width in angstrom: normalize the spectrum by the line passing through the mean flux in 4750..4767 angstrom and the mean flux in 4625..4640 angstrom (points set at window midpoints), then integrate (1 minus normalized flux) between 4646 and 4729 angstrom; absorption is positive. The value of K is 2.8 angstrom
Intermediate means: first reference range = 10.5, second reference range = 10.8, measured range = 10.3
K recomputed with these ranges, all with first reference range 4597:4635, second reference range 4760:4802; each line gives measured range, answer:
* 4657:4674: 0.7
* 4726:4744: -1.2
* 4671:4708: 2.3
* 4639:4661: 0.4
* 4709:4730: -0.2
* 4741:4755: -0.3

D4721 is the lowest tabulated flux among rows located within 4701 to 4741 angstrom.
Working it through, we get 9.059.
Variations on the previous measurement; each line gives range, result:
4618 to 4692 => 9.535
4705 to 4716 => 9.244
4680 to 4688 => 10.05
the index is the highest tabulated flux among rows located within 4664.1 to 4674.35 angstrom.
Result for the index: 10.1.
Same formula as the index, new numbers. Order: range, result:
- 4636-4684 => 11.38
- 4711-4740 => 11.58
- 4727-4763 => 12.03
